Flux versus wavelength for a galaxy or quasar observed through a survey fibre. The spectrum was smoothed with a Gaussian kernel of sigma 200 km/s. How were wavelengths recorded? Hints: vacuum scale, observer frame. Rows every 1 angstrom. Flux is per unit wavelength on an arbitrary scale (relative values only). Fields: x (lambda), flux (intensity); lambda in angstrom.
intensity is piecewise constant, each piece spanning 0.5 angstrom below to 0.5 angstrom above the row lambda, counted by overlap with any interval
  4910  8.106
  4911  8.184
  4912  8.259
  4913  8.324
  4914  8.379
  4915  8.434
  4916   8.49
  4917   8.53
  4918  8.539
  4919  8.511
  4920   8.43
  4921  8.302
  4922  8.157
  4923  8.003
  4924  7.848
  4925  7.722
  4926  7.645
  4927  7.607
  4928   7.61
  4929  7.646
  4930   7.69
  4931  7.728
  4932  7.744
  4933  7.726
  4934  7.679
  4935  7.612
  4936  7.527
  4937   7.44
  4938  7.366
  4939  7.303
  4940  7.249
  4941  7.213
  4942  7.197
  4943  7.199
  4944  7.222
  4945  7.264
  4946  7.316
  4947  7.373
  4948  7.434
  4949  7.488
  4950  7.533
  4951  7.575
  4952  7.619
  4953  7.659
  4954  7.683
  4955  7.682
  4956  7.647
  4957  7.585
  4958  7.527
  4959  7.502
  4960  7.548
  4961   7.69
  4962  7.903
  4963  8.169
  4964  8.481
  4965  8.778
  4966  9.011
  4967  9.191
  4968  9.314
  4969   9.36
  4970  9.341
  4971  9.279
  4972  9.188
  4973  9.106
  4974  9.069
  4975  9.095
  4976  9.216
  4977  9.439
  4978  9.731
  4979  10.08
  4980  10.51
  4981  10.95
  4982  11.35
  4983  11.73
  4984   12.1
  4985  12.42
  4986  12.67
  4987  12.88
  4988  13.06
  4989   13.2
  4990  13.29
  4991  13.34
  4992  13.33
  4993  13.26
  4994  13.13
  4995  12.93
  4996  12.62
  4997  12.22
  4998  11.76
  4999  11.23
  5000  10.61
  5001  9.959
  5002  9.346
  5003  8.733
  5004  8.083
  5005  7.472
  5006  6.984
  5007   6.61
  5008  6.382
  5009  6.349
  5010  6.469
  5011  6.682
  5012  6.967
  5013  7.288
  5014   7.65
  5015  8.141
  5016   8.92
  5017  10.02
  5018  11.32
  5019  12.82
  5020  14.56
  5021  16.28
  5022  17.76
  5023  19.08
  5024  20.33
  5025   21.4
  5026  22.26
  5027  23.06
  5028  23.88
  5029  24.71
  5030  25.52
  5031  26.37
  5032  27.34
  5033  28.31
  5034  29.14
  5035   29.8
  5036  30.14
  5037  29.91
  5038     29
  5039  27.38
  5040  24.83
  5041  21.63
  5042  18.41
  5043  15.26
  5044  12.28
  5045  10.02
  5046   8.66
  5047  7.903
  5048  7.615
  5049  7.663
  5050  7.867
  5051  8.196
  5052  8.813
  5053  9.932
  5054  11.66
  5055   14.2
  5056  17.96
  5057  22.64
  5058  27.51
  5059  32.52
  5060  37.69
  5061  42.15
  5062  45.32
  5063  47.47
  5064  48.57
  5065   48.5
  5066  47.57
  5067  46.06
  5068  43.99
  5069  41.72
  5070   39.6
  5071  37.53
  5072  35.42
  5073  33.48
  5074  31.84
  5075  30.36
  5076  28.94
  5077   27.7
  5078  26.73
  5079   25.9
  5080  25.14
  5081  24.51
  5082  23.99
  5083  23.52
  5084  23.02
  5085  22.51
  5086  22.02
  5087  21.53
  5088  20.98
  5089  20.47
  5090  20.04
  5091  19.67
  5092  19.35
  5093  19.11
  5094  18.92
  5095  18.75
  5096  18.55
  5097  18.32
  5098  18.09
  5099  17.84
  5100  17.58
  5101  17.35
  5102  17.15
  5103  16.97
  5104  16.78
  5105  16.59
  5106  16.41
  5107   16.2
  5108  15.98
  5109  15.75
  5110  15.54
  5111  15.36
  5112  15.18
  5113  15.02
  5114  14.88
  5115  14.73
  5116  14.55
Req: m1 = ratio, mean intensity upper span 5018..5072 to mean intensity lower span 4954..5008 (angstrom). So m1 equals 2.5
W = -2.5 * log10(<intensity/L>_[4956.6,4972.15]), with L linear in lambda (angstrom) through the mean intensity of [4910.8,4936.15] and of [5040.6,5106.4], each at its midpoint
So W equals 0.41 mag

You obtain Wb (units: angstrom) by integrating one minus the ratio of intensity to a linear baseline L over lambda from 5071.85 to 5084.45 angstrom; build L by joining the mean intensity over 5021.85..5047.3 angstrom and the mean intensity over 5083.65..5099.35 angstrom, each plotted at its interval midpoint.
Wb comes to -4.3 angstrom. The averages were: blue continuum 22.3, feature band 27.5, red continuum 19.9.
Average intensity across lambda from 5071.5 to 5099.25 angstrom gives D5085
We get 23.5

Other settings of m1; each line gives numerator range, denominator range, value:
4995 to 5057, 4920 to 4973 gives 1.91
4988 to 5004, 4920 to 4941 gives 1.54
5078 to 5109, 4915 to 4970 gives 2.52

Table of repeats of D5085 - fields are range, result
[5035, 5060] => 17.8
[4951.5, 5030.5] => 11.2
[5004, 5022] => 9.1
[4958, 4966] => 8.04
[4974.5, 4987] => 10.9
